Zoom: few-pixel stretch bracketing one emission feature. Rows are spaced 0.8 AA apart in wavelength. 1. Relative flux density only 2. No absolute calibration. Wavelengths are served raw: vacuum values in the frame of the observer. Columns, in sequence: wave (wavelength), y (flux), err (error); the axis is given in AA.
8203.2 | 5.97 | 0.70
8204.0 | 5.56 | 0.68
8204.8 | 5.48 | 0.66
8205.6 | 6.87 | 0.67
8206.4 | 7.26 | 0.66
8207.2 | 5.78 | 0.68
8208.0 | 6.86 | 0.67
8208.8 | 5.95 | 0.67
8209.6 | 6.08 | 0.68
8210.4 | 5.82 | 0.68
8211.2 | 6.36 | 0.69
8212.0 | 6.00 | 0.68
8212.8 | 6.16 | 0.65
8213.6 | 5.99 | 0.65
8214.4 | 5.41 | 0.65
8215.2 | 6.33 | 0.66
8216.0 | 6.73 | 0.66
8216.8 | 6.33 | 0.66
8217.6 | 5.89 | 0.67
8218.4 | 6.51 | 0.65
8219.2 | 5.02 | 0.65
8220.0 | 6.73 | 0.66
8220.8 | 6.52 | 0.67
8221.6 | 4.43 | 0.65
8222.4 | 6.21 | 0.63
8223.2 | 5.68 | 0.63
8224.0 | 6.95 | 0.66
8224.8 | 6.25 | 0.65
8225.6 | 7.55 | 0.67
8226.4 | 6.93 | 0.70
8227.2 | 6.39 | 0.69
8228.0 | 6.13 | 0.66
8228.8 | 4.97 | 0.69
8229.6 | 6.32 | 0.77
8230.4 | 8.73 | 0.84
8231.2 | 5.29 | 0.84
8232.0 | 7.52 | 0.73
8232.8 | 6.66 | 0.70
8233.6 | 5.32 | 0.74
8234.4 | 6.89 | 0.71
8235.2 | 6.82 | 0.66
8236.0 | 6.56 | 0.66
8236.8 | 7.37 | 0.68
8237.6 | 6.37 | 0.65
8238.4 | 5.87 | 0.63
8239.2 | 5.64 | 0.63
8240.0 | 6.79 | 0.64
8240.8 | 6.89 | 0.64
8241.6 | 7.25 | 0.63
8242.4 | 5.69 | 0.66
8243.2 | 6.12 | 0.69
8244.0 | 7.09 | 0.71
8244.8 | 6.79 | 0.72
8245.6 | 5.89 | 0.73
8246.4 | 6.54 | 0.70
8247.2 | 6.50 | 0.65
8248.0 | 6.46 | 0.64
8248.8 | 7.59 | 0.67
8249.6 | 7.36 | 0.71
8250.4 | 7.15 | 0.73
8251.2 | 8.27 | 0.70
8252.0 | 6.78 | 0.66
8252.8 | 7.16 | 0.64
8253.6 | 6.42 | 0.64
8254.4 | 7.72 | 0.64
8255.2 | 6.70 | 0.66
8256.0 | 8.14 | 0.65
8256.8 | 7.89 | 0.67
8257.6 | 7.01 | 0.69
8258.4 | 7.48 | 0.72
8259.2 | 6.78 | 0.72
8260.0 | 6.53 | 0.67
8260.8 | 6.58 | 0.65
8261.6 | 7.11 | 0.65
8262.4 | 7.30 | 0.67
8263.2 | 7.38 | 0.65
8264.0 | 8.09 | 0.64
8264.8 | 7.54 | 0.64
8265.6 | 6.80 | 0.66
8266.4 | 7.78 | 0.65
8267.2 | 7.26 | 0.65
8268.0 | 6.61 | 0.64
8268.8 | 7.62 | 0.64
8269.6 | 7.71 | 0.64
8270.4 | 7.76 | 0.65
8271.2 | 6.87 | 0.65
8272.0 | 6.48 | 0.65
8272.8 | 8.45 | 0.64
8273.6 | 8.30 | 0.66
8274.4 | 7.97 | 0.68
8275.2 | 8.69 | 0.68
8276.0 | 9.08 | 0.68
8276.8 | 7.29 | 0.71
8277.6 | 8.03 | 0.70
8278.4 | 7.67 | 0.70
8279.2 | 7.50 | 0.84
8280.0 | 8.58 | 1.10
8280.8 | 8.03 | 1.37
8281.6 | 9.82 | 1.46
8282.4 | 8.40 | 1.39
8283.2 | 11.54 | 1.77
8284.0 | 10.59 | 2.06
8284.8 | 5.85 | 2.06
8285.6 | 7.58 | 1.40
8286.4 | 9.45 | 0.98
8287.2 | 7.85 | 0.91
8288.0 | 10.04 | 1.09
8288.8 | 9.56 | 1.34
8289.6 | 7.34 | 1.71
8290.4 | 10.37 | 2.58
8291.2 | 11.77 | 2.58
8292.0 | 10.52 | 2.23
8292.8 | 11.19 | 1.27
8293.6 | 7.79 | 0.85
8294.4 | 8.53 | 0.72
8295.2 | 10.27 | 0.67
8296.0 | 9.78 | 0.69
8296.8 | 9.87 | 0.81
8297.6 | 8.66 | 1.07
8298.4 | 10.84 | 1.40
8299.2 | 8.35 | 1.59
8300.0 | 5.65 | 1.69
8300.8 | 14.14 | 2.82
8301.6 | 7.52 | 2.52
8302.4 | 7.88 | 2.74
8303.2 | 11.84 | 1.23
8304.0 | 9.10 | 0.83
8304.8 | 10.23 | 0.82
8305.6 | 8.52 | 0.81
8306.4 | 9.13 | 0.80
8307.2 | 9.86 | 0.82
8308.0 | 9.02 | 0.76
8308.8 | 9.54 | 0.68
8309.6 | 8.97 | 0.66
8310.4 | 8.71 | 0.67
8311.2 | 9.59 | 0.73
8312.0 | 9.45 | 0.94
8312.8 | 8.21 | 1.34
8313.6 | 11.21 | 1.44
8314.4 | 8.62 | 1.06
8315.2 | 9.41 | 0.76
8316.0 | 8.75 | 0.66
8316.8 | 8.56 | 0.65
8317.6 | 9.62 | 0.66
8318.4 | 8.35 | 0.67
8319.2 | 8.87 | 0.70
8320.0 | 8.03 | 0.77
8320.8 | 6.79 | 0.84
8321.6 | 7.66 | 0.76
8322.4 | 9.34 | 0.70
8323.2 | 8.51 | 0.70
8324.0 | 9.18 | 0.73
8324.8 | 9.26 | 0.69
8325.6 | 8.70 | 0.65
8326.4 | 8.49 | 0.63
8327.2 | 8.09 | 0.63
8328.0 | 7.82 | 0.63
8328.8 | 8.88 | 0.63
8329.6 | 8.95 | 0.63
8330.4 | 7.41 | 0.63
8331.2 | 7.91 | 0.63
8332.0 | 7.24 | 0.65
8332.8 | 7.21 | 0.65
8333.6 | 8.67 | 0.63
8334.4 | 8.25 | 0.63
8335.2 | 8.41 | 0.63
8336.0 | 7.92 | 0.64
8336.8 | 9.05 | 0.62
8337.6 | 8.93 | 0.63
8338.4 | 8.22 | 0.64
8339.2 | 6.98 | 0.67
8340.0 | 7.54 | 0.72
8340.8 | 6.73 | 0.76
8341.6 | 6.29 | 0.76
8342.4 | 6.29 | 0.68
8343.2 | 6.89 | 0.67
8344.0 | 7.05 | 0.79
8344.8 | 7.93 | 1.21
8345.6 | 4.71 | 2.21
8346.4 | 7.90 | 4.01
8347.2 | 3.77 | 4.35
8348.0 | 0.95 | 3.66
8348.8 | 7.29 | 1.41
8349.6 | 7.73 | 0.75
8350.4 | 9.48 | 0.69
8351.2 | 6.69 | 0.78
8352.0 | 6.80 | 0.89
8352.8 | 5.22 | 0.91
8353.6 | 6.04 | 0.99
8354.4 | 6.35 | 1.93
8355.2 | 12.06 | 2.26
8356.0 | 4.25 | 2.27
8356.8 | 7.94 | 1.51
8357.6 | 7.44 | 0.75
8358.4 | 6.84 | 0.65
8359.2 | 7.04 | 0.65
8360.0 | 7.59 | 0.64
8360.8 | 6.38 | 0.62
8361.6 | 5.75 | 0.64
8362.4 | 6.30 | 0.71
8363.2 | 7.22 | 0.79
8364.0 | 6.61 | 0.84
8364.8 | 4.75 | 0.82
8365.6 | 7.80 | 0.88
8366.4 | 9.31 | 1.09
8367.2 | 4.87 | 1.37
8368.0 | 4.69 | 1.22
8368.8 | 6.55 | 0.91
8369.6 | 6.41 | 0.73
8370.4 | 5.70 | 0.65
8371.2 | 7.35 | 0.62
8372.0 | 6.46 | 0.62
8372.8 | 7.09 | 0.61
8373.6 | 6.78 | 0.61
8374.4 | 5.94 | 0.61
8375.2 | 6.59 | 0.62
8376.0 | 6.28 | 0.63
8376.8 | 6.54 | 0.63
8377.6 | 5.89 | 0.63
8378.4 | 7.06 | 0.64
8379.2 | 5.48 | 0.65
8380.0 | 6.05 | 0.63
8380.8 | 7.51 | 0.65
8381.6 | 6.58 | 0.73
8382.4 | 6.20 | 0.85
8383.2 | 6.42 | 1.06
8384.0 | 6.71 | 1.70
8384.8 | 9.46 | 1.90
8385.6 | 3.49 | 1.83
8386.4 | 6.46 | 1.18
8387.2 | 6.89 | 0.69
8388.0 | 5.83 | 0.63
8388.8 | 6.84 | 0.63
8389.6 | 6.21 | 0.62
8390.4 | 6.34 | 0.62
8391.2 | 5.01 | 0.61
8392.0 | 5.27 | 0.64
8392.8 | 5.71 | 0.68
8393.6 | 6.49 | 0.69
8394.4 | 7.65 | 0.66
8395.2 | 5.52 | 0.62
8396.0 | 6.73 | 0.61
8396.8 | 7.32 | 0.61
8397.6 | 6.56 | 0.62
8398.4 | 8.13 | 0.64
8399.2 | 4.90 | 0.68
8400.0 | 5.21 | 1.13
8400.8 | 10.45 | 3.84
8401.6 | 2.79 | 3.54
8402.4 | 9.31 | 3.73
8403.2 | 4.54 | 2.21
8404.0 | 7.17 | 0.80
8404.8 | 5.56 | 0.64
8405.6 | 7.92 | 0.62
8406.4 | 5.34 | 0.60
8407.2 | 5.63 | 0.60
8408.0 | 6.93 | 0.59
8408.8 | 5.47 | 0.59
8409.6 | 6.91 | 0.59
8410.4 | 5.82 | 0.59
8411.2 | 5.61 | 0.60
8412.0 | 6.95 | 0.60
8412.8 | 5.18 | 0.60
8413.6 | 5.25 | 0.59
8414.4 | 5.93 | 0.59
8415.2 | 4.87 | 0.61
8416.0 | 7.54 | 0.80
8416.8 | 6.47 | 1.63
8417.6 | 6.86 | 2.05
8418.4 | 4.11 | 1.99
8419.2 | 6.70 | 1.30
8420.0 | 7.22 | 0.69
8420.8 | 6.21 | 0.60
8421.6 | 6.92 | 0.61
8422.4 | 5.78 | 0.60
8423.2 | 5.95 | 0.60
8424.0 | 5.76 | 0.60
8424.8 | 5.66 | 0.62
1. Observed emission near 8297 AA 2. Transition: Mg II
